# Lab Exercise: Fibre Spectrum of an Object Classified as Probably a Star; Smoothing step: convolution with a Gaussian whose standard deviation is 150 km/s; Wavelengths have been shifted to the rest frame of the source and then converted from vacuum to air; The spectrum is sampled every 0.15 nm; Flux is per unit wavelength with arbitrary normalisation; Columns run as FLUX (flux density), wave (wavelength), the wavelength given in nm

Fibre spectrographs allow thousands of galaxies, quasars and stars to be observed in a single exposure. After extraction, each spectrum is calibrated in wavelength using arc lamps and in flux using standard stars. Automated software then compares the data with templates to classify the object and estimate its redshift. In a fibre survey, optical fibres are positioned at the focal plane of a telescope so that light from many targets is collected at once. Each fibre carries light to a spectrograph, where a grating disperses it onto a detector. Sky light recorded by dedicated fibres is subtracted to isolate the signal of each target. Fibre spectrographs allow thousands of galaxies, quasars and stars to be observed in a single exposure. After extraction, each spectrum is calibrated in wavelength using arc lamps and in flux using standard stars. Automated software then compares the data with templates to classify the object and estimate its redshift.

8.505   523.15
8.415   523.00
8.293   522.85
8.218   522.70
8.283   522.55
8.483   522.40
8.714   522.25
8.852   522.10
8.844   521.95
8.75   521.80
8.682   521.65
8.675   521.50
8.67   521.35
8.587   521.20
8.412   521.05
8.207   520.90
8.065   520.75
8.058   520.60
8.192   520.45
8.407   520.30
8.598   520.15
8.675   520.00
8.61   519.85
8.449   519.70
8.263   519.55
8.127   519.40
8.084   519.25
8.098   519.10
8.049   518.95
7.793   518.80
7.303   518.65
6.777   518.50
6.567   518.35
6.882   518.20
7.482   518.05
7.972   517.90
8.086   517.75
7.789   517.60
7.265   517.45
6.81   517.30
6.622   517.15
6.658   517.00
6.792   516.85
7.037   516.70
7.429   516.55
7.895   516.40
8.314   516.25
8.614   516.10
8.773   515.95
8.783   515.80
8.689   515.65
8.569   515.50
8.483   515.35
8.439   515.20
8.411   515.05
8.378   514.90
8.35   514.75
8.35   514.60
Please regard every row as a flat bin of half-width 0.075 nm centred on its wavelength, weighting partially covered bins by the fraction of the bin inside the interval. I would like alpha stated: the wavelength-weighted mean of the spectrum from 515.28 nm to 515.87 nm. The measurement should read 8.63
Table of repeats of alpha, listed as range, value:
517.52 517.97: 7.94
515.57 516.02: 8.75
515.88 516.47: 8.4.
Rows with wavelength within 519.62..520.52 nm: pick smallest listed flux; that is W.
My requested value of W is 8.192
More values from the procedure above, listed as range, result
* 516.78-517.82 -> 6.622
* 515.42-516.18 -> 8.569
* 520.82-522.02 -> 8.207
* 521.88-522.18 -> 8.844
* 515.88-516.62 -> 7.429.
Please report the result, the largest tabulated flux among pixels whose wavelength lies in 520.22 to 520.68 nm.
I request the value 8.407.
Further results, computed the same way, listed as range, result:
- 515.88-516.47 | 8.773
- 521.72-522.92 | 8.852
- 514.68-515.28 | 8.439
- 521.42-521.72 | 8.682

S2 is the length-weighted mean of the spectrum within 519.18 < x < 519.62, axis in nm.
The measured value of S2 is 8.16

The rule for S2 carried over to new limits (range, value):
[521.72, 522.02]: 8.79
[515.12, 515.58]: 8.5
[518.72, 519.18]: 7.97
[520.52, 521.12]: 8.18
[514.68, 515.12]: 8.38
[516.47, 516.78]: 7.24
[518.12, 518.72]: 6.88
